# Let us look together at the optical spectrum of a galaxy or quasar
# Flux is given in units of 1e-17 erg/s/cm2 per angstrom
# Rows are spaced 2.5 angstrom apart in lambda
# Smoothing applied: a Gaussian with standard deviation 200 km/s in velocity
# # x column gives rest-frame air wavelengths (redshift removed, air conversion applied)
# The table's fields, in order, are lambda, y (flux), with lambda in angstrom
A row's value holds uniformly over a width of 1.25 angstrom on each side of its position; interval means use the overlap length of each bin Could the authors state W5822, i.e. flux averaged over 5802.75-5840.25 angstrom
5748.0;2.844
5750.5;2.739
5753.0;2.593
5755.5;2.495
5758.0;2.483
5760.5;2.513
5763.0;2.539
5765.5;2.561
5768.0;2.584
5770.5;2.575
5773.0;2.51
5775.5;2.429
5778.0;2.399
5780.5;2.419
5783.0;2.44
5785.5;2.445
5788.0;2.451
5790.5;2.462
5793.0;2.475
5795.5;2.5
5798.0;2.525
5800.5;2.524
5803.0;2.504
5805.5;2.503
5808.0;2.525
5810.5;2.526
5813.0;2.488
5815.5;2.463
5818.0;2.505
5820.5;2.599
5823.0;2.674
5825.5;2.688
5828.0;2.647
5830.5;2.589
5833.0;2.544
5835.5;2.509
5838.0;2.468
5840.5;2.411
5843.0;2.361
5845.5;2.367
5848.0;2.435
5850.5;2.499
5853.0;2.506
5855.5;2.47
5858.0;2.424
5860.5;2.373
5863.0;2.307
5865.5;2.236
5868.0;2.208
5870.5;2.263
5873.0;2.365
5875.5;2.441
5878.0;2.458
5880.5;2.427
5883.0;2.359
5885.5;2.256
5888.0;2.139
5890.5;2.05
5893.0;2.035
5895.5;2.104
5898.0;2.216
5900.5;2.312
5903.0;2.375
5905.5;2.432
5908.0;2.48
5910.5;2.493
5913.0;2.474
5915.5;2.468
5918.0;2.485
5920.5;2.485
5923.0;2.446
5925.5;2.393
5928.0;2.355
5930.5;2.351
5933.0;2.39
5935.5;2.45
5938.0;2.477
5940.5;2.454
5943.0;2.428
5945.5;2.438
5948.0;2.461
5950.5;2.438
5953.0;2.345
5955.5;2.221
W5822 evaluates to 2.55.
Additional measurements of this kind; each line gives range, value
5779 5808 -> 2.48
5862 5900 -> 2.26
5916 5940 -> 2.43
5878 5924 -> 2.34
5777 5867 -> 2.48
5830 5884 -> 2.41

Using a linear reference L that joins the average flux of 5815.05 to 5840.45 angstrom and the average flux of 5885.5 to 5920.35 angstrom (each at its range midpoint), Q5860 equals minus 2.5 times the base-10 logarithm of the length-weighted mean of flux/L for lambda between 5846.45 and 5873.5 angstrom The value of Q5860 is 0.039 mag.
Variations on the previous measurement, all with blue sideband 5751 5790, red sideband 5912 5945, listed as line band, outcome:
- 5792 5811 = -0.01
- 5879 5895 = 0.11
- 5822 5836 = -0.06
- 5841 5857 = 0.01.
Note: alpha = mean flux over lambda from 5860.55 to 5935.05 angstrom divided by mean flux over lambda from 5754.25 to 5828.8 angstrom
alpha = 0.93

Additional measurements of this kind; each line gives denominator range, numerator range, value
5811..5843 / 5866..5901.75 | 0.89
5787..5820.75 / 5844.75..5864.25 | 0.97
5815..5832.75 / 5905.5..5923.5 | 0.95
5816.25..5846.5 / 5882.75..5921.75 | 0.92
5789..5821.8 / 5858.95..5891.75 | 0.92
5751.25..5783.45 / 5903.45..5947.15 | 0.97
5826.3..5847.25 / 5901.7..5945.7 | 0.98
